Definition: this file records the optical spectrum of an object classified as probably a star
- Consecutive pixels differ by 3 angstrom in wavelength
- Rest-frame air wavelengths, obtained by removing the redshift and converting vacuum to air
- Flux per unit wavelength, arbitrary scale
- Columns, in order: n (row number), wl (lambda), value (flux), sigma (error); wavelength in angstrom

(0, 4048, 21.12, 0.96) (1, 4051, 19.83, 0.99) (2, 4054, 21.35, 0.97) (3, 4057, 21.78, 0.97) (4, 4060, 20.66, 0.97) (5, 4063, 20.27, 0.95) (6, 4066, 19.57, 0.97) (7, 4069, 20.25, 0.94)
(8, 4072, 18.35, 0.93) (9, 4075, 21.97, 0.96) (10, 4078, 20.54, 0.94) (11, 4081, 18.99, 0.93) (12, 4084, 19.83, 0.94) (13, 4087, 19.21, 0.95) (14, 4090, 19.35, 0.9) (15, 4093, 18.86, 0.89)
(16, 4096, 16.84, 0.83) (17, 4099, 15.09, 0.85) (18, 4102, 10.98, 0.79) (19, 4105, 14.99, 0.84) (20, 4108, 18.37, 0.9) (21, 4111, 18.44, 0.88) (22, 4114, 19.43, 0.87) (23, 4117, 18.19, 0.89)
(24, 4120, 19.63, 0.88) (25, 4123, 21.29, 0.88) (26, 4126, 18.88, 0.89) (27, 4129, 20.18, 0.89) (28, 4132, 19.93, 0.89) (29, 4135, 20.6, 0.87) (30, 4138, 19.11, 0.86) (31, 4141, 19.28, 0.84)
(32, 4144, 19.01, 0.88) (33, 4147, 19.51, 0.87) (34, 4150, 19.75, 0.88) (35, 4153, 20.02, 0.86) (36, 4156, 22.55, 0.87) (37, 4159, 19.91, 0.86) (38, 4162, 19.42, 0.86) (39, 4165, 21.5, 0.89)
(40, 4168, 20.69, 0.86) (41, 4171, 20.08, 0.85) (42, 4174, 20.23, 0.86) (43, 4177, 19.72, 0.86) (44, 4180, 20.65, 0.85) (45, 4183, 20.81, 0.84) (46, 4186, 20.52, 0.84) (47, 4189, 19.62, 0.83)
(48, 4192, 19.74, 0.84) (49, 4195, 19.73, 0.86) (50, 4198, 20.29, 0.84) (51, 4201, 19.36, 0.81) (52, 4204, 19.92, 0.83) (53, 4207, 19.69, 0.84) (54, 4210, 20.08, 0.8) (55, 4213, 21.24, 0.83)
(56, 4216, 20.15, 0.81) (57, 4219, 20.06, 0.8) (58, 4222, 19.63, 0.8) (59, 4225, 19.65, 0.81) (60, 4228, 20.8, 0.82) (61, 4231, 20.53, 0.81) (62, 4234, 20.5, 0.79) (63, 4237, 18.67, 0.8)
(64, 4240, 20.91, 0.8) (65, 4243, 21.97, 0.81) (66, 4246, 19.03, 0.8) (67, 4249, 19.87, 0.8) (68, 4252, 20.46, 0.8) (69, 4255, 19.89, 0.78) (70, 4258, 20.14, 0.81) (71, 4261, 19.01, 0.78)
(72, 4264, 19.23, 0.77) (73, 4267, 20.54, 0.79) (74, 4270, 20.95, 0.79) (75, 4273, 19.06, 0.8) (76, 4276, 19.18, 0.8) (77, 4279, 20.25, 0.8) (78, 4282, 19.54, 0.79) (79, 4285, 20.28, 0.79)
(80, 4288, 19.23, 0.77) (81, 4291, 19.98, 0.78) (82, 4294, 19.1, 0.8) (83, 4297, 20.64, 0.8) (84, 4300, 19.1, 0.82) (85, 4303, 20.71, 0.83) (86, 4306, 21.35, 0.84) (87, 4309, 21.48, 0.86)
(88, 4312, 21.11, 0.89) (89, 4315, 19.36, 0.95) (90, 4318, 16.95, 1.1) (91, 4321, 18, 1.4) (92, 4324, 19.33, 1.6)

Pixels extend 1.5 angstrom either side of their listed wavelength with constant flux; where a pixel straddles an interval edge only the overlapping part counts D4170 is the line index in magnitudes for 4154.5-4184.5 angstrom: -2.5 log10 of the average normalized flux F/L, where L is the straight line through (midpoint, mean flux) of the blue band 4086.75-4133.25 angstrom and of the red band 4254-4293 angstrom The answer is -0.103 mag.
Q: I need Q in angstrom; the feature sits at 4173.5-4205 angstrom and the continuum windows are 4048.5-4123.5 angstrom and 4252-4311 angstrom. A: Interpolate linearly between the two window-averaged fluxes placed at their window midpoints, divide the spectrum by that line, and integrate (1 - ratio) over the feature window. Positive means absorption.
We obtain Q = -0.9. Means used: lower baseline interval 19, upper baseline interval 20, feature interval 20.1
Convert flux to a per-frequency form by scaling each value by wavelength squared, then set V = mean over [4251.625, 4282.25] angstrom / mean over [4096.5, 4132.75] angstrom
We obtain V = 1.19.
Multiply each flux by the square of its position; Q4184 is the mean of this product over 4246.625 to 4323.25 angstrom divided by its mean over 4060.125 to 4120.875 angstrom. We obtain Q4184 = 1.2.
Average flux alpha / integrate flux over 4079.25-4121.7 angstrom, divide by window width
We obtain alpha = 17.8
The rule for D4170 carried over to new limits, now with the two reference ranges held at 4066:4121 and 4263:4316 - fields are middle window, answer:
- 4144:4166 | -0.08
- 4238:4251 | -0.04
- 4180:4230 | -0.04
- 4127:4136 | -0.08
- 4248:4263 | 0.00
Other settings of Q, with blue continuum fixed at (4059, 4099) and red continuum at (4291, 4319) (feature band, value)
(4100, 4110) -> 2.31 angstrom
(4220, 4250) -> -0.48 angstrom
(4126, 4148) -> -0.05 angstrom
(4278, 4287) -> 0.00 angstrom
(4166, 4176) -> -0.36 angstrom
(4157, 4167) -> -0.39 angstrom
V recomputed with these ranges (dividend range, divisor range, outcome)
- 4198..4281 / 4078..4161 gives 1.12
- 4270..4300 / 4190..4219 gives 1.02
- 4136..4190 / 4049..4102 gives 1.09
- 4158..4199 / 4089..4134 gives 1.16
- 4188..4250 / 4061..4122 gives 1.15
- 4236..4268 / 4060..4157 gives 1.12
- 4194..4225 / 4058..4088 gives 1.07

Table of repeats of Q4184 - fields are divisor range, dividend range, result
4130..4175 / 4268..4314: 1.07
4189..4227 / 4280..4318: 1.05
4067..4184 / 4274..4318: 1.12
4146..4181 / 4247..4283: 1.02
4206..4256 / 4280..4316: 1.03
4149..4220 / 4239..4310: 1.03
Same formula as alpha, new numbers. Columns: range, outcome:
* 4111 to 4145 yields 19.6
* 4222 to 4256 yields 20.2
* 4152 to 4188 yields 20.5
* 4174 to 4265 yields 20.1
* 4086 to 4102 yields 17.2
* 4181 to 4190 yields 20.4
